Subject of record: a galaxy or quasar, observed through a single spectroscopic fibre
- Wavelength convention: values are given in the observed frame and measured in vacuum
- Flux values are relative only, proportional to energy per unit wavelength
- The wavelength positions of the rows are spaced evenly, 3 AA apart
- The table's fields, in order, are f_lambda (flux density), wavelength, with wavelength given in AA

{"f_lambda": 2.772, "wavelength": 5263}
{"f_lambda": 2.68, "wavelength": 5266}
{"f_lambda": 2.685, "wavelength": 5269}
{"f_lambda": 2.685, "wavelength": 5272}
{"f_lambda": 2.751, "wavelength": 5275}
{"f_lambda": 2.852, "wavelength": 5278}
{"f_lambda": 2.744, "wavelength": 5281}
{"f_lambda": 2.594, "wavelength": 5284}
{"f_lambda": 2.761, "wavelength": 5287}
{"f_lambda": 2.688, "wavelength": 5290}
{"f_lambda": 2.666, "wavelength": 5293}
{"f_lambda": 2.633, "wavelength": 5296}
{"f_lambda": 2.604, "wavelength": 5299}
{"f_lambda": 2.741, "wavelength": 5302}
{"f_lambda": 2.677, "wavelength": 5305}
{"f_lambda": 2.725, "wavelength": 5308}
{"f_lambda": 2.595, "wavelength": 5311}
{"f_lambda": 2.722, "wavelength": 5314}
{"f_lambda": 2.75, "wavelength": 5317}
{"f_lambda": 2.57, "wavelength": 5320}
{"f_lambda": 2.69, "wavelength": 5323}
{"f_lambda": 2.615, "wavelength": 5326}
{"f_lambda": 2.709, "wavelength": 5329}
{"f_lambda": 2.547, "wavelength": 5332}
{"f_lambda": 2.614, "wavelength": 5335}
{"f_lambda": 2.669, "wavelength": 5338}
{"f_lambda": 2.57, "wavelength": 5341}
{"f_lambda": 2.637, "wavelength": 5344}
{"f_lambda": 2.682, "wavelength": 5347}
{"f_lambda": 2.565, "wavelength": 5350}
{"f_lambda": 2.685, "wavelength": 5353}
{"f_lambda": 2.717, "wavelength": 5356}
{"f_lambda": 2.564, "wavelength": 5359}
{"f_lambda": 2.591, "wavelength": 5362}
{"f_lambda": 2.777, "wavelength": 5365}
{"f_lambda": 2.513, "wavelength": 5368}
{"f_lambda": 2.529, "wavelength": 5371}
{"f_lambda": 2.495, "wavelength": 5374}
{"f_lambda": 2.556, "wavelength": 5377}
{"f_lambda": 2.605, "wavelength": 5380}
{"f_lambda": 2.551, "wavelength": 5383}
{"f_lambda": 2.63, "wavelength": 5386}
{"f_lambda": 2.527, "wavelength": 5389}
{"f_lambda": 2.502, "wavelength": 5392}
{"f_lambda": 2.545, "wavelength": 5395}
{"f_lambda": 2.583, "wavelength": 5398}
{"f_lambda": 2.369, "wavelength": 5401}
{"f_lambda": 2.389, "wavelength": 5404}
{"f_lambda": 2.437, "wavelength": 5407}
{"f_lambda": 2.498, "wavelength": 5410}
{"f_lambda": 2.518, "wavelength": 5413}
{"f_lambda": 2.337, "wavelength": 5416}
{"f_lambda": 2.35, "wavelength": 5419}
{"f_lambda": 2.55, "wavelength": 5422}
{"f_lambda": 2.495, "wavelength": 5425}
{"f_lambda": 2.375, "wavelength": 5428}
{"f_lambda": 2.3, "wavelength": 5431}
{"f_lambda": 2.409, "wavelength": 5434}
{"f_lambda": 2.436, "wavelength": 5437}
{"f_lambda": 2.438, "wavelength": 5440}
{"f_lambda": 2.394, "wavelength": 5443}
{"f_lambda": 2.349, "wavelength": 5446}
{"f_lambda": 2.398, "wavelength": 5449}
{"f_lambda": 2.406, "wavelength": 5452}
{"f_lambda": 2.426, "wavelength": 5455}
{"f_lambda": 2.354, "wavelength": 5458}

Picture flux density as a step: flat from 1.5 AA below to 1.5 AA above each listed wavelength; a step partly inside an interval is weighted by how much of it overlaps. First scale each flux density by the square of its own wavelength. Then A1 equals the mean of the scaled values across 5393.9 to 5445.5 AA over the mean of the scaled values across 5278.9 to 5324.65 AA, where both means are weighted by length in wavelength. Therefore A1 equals 0.9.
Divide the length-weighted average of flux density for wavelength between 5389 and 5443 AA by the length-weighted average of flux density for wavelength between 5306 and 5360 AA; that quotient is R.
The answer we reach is 0.92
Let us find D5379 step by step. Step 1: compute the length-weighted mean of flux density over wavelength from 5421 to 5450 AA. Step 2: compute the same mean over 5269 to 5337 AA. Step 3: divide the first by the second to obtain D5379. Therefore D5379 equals 0.90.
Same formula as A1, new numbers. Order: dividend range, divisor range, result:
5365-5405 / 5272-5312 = 0.97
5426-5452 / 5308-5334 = 0.94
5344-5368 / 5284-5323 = 1.01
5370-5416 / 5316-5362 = 0.97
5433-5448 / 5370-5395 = 0.96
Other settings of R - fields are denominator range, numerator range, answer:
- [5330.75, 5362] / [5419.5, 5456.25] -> 0.92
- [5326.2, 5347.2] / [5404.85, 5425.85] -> 0.93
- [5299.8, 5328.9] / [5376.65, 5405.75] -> 0.94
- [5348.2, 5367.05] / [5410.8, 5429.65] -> 0.92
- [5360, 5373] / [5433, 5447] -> 0.93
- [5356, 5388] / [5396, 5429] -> 0.95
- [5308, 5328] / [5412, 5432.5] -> 0.91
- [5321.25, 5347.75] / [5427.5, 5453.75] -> 0.91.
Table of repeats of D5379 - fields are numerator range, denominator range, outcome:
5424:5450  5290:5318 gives 0.90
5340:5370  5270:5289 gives 0.96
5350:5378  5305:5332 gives 0.98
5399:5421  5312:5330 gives 0.91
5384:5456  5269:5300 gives 0.91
